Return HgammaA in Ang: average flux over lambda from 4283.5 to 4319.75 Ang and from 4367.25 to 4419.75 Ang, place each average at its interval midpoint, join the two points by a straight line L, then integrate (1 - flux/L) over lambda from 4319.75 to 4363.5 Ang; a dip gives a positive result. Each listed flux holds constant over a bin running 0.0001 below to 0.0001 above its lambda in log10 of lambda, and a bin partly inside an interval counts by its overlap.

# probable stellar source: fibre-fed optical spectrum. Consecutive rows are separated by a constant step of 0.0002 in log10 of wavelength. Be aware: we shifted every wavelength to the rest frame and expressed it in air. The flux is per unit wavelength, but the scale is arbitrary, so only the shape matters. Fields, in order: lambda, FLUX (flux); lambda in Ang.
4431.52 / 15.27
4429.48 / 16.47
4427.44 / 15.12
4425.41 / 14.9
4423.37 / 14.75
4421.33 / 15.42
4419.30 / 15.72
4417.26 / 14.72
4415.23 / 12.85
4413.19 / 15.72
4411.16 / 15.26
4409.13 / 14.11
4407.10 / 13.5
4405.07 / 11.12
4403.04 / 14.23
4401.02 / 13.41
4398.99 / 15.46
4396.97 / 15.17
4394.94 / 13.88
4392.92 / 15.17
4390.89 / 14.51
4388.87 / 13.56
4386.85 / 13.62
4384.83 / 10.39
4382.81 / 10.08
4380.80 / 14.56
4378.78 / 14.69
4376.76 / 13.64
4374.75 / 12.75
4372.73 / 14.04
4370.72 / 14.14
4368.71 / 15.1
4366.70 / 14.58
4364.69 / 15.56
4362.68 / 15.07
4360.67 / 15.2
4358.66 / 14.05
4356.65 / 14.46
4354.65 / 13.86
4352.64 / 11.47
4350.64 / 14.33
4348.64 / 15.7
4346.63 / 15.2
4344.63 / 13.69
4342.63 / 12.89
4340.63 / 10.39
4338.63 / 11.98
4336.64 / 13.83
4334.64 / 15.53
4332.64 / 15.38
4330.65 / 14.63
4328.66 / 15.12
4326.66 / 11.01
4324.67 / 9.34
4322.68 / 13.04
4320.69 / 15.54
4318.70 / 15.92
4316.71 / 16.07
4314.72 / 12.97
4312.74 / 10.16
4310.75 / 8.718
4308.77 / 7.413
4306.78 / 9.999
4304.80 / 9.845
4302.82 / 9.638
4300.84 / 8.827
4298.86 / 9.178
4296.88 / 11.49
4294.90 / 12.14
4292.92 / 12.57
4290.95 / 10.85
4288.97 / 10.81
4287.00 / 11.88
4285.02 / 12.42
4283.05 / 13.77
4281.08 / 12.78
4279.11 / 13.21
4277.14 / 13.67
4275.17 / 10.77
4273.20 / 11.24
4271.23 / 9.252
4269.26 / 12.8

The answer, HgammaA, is -4.7 Ang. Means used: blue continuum 11.2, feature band 13.7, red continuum 13.9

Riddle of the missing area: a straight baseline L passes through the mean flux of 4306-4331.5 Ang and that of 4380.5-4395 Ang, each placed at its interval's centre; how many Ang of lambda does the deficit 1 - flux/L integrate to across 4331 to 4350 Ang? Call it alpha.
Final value -2.0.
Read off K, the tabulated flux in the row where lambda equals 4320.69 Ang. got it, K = 15.54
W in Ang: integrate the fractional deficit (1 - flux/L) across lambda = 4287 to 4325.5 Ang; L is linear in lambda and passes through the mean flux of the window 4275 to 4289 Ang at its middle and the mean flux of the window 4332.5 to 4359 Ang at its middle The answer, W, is 5.1 Ang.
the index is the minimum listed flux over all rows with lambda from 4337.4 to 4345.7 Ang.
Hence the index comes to 10.39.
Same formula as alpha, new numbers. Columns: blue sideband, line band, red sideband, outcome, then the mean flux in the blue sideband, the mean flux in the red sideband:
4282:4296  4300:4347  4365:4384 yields 1.5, 12.1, 13.8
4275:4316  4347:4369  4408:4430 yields -2.4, 11.1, 15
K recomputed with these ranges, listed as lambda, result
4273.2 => 11.24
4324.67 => 9.34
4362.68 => 15.07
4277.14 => 13.67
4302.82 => 9.638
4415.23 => 12.85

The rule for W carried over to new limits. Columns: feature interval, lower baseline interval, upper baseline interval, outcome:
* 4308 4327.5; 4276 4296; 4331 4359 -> 1.59 Ang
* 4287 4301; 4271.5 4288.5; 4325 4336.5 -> 1.89 Ang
